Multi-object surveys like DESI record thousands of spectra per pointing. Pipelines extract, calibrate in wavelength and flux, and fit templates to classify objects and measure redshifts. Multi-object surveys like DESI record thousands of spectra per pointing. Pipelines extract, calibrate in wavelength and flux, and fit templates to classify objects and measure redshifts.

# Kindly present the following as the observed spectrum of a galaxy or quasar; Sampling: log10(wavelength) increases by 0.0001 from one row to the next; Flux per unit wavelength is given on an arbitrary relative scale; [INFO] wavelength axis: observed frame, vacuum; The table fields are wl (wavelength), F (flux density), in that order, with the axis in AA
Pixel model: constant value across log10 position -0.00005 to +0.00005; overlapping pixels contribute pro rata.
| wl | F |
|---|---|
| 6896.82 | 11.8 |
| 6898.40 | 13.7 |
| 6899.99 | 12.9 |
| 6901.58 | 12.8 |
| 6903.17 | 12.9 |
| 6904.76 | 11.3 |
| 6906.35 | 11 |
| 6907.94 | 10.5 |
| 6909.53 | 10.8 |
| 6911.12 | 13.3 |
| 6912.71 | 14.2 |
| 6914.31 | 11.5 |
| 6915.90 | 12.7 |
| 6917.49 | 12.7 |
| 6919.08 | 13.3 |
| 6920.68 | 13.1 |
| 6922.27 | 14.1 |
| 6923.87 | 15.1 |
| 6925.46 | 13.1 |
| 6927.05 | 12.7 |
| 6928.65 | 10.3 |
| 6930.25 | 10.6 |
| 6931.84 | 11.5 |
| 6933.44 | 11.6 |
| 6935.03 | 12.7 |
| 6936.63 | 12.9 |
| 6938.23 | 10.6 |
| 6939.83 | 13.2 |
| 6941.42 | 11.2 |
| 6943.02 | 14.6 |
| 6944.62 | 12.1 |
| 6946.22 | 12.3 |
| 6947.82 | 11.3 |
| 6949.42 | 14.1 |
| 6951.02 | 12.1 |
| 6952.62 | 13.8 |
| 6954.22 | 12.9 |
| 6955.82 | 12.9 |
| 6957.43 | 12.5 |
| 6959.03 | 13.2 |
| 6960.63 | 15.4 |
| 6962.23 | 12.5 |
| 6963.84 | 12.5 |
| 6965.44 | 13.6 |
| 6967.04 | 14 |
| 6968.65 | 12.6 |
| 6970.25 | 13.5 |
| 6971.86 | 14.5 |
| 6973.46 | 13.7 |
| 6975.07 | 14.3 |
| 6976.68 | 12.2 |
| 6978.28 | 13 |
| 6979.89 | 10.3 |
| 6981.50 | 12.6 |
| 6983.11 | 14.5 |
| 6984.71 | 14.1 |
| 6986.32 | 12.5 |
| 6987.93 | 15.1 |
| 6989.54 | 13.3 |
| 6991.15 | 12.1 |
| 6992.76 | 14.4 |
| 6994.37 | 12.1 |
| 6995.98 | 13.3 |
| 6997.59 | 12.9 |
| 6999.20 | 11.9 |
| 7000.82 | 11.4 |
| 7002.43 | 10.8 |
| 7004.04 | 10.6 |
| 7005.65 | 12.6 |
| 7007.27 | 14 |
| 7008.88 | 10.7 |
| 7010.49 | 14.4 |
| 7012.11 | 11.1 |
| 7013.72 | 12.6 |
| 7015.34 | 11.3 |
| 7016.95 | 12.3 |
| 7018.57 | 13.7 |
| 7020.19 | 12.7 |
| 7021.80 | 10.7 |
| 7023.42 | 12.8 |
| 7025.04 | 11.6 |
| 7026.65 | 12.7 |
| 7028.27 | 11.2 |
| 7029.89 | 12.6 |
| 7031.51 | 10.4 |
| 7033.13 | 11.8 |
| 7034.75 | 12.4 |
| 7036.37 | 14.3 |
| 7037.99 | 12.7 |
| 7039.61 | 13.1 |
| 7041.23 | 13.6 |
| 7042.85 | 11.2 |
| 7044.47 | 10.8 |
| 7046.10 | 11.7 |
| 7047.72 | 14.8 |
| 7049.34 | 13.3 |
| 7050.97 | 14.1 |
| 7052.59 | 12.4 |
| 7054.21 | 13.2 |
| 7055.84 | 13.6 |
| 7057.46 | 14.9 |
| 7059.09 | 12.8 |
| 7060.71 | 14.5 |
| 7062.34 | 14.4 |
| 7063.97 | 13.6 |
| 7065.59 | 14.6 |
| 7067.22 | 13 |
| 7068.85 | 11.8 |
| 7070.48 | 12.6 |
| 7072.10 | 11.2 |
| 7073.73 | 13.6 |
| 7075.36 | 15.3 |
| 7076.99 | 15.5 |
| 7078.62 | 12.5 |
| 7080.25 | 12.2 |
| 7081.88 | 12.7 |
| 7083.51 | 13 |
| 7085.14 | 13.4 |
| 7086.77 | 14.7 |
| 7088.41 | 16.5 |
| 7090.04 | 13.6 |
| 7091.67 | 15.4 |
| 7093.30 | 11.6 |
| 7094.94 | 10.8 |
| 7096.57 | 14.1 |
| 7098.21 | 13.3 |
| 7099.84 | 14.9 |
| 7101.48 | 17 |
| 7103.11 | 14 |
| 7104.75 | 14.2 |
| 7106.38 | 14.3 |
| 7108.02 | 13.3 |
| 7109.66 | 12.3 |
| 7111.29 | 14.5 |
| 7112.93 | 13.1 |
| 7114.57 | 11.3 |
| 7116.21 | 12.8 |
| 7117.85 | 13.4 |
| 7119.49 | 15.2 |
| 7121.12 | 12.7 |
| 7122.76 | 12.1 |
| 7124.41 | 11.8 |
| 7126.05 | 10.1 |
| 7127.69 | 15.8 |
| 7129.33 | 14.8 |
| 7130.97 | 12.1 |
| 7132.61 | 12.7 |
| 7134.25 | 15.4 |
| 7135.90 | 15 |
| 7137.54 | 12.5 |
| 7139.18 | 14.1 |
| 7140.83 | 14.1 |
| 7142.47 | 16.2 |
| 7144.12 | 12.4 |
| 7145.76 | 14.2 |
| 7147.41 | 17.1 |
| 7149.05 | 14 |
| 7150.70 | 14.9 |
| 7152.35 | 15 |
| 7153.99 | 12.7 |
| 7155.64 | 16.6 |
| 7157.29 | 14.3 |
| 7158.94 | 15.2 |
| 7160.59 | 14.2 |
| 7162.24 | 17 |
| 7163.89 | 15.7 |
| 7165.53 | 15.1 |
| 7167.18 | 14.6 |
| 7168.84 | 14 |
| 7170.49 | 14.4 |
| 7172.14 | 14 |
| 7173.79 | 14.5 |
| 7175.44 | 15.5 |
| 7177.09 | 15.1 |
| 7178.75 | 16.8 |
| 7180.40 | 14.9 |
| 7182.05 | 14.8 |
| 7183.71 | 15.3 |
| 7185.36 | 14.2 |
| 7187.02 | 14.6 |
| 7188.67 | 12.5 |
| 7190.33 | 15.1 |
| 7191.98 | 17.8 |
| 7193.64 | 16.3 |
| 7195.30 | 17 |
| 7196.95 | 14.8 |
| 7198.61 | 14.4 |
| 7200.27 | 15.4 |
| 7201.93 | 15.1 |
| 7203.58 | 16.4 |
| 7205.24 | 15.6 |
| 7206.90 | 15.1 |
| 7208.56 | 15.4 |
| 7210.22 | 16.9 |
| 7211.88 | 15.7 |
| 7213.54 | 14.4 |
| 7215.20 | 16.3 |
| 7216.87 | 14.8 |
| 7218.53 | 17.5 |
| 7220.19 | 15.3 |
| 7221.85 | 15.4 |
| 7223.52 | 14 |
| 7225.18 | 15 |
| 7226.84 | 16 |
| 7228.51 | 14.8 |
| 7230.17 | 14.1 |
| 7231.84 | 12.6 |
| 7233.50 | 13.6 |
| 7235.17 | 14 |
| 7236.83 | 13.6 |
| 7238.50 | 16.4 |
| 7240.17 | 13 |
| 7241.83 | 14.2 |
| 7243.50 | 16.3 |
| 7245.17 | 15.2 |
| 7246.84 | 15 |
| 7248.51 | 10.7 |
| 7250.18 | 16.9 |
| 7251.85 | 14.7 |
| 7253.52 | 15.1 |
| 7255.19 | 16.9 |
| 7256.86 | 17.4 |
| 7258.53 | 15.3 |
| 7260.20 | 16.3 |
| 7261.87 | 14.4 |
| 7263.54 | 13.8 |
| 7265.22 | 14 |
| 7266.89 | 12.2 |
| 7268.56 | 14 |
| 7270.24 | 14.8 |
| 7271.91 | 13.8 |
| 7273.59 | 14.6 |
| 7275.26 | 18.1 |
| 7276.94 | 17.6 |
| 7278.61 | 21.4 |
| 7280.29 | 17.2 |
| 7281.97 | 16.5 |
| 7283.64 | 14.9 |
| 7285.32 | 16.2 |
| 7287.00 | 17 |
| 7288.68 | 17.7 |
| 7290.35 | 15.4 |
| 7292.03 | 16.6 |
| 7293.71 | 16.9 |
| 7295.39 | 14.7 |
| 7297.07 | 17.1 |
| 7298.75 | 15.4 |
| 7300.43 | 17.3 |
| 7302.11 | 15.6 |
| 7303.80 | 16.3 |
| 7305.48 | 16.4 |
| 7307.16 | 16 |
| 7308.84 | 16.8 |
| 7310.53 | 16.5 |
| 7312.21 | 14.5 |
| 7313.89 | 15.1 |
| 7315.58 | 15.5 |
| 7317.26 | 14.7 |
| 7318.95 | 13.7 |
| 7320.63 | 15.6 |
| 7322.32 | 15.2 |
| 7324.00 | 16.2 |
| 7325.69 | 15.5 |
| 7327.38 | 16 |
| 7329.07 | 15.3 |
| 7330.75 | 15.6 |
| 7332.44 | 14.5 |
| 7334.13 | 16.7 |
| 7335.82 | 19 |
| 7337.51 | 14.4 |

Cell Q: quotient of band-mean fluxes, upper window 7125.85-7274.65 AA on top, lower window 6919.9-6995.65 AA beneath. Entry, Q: 1.1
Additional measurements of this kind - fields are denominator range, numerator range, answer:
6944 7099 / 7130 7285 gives 1.16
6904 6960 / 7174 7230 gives 1.23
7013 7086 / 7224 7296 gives 1.19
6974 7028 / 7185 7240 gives 1.21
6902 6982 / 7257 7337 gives 1.25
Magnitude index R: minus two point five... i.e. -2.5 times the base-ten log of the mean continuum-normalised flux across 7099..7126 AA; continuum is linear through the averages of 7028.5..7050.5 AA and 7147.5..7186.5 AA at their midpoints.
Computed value 0.034 mag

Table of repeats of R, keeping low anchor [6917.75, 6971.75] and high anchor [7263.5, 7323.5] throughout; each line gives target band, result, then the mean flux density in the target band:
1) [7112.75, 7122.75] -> 0.104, 13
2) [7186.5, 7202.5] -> -0.024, 15.3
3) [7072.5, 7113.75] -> 0.023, 13.8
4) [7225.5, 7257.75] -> 0.045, 14.8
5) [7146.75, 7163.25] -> -0.033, 15.1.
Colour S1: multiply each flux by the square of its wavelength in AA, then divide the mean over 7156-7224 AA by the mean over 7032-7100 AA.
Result 1.19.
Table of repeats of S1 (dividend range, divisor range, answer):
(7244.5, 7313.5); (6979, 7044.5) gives 1.37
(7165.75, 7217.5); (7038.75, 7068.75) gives 1.19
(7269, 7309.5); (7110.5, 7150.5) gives 1.25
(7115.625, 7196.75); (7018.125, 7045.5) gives 1.23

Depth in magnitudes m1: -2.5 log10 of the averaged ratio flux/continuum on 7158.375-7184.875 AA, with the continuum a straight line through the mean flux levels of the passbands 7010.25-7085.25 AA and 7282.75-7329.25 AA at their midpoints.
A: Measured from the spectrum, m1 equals -0.06 mag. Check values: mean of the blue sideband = 12.9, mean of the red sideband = 15.9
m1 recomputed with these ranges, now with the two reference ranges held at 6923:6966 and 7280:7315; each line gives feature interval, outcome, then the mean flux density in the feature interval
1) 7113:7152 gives 0.06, 13.7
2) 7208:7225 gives -0.01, 15.5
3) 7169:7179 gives 0.00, 14.9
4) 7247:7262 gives 0.03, 15.3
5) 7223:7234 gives 0.08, 14.3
